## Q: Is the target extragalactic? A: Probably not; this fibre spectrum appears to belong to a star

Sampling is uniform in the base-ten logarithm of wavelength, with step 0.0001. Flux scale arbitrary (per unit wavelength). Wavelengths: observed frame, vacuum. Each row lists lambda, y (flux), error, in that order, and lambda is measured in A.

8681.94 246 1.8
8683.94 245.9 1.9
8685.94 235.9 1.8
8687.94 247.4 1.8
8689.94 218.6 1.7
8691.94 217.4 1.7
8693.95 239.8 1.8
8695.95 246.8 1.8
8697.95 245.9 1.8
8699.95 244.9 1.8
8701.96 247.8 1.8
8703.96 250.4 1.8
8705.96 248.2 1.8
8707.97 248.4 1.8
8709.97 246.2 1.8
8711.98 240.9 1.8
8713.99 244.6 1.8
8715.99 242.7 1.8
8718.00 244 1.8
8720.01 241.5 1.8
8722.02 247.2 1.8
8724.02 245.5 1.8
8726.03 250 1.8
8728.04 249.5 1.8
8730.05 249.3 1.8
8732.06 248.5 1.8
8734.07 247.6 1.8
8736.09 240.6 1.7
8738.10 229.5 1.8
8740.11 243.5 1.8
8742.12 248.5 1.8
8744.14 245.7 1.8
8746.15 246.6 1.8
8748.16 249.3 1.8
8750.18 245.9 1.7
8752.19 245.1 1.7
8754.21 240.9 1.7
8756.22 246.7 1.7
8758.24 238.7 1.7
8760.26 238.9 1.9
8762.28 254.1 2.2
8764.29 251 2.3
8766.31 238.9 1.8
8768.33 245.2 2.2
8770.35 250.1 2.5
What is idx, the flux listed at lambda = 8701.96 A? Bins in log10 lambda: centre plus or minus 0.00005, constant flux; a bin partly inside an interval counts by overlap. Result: 247.8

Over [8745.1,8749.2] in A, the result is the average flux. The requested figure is 248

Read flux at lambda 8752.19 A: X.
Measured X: 245.1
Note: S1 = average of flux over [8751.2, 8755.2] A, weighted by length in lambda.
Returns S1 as 243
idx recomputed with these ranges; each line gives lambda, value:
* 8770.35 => 250.1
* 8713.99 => 244.6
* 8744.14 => 245.7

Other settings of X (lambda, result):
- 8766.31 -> 238.9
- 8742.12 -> 248.5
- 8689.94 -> 218.6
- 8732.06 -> 248.5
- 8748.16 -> 249.3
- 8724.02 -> 245.5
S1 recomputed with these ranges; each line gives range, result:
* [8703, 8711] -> 248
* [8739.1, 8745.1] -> 246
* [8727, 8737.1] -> 247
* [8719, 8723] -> 244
